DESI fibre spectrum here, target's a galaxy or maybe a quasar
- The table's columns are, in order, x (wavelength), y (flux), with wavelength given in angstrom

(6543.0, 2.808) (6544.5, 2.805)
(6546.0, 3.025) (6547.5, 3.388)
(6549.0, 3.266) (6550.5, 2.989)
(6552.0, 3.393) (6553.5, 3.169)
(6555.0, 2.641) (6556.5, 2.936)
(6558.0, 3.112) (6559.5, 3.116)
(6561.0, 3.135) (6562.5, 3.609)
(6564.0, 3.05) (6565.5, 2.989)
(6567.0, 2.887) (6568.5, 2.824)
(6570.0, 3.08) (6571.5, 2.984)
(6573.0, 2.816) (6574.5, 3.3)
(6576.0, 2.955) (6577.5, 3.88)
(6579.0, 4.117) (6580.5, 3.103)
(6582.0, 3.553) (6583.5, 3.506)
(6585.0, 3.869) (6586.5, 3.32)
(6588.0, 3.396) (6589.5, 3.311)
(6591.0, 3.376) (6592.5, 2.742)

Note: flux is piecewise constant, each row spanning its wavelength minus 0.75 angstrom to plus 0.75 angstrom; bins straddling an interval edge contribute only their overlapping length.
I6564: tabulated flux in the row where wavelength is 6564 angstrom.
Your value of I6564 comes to 3.05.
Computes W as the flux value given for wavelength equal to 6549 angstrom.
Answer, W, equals 3.266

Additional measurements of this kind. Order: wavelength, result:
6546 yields 3.025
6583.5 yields 3.506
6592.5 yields 2.742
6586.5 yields 3.32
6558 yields 3.112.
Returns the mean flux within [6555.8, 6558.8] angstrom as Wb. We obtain 3.03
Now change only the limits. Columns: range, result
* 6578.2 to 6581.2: 3.62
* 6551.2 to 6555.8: 3.07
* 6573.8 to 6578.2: 3.37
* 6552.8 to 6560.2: 2.99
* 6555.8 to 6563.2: 3.18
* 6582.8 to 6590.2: 3.48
